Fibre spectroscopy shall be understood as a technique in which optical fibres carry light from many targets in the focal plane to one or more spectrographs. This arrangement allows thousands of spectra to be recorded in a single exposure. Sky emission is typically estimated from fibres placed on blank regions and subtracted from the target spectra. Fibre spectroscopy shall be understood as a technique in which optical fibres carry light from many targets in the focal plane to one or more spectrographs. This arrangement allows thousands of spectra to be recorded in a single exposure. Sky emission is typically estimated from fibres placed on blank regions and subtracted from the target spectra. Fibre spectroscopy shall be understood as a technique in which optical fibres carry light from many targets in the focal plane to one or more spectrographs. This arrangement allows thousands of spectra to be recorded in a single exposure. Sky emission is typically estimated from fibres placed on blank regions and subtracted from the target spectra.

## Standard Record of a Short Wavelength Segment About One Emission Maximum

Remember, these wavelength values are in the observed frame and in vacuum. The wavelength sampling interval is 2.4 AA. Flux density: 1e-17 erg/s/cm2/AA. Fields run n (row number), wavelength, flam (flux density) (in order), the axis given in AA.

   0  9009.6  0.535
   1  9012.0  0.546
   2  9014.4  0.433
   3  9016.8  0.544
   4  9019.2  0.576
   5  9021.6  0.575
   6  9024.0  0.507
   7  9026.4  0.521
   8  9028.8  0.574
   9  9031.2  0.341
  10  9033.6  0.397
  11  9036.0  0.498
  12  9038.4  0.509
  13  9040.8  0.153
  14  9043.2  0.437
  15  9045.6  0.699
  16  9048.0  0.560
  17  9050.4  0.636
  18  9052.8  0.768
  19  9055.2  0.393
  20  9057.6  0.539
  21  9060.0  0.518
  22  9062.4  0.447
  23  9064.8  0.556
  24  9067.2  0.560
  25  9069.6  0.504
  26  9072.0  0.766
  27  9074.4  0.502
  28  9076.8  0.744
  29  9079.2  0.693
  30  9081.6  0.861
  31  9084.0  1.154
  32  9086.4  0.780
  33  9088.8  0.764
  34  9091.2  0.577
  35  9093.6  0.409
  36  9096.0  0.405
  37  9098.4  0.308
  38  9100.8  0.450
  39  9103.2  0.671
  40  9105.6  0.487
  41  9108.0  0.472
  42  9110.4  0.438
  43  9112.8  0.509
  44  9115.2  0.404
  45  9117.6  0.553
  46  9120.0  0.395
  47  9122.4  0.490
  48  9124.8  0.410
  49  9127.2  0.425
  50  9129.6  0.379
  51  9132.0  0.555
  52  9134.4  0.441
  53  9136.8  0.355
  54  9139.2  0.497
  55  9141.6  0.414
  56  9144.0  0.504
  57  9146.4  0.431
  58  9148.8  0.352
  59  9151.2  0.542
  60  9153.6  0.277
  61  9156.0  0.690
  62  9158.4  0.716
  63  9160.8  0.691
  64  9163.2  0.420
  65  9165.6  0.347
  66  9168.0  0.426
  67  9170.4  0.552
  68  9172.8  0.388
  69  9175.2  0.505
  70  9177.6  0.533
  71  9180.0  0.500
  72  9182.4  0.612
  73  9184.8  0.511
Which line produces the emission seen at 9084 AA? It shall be [O III]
